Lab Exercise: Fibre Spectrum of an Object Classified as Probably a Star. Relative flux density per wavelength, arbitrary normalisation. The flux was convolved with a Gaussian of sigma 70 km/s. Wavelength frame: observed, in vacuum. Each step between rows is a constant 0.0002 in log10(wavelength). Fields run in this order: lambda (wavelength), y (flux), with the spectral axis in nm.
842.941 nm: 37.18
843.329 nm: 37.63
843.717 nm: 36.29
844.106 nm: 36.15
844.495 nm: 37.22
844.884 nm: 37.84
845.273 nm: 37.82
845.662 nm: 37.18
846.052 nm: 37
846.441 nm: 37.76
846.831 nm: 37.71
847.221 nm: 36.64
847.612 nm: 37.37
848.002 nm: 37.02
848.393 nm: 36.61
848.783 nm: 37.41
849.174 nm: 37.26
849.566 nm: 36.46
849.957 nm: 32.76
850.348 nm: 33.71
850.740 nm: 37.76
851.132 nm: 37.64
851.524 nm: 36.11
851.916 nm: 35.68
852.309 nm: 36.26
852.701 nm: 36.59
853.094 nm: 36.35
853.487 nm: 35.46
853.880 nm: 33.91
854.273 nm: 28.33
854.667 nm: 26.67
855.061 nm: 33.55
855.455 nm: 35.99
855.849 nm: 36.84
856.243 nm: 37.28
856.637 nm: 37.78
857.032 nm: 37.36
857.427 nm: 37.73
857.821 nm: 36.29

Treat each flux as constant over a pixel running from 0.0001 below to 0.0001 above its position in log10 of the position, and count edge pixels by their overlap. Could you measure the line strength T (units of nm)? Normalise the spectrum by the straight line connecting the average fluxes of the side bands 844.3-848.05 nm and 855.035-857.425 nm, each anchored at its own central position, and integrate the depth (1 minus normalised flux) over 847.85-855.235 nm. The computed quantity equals 0.407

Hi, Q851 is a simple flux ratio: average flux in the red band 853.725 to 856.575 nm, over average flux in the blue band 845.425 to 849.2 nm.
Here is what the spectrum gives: 0.9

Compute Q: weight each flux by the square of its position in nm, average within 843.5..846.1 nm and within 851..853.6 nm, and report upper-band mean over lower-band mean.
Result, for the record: 1.0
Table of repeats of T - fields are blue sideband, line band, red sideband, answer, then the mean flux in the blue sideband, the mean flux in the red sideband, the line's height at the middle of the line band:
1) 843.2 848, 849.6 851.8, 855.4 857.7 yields 0.09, 37.2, 37.2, 37.2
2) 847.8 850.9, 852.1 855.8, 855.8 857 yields 0.31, 36.1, 37.4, 36.9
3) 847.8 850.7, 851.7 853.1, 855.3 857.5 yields 0.01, 36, 37.2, 36.5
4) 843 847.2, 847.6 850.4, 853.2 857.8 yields 0.02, 37.2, 34.7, 36.3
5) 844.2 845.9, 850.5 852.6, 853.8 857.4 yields -0.06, 37.4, 34.4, 35.5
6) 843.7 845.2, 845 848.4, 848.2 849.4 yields -0.02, 37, 37.1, 37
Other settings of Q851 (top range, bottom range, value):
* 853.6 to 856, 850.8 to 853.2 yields 0.89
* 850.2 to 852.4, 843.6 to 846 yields 0.98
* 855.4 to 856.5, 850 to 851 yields 1.04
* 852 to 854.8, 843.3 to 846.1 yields 0.91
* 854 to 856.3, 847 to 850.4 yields 0.91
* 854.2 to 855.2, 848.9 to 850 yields 0.82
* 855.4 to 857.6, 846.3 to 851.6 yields 1.02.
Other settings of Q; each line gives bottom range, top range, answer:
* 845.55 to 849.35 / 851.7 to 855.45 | 0.92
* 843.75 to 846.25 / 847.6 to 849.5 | 1.01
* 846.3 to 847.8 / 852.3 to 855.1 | 0.90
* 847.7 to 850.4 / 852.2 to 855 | 0.93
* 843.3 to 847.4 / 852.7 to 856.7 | 0.94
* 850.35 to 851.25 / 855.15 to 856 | 0.99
